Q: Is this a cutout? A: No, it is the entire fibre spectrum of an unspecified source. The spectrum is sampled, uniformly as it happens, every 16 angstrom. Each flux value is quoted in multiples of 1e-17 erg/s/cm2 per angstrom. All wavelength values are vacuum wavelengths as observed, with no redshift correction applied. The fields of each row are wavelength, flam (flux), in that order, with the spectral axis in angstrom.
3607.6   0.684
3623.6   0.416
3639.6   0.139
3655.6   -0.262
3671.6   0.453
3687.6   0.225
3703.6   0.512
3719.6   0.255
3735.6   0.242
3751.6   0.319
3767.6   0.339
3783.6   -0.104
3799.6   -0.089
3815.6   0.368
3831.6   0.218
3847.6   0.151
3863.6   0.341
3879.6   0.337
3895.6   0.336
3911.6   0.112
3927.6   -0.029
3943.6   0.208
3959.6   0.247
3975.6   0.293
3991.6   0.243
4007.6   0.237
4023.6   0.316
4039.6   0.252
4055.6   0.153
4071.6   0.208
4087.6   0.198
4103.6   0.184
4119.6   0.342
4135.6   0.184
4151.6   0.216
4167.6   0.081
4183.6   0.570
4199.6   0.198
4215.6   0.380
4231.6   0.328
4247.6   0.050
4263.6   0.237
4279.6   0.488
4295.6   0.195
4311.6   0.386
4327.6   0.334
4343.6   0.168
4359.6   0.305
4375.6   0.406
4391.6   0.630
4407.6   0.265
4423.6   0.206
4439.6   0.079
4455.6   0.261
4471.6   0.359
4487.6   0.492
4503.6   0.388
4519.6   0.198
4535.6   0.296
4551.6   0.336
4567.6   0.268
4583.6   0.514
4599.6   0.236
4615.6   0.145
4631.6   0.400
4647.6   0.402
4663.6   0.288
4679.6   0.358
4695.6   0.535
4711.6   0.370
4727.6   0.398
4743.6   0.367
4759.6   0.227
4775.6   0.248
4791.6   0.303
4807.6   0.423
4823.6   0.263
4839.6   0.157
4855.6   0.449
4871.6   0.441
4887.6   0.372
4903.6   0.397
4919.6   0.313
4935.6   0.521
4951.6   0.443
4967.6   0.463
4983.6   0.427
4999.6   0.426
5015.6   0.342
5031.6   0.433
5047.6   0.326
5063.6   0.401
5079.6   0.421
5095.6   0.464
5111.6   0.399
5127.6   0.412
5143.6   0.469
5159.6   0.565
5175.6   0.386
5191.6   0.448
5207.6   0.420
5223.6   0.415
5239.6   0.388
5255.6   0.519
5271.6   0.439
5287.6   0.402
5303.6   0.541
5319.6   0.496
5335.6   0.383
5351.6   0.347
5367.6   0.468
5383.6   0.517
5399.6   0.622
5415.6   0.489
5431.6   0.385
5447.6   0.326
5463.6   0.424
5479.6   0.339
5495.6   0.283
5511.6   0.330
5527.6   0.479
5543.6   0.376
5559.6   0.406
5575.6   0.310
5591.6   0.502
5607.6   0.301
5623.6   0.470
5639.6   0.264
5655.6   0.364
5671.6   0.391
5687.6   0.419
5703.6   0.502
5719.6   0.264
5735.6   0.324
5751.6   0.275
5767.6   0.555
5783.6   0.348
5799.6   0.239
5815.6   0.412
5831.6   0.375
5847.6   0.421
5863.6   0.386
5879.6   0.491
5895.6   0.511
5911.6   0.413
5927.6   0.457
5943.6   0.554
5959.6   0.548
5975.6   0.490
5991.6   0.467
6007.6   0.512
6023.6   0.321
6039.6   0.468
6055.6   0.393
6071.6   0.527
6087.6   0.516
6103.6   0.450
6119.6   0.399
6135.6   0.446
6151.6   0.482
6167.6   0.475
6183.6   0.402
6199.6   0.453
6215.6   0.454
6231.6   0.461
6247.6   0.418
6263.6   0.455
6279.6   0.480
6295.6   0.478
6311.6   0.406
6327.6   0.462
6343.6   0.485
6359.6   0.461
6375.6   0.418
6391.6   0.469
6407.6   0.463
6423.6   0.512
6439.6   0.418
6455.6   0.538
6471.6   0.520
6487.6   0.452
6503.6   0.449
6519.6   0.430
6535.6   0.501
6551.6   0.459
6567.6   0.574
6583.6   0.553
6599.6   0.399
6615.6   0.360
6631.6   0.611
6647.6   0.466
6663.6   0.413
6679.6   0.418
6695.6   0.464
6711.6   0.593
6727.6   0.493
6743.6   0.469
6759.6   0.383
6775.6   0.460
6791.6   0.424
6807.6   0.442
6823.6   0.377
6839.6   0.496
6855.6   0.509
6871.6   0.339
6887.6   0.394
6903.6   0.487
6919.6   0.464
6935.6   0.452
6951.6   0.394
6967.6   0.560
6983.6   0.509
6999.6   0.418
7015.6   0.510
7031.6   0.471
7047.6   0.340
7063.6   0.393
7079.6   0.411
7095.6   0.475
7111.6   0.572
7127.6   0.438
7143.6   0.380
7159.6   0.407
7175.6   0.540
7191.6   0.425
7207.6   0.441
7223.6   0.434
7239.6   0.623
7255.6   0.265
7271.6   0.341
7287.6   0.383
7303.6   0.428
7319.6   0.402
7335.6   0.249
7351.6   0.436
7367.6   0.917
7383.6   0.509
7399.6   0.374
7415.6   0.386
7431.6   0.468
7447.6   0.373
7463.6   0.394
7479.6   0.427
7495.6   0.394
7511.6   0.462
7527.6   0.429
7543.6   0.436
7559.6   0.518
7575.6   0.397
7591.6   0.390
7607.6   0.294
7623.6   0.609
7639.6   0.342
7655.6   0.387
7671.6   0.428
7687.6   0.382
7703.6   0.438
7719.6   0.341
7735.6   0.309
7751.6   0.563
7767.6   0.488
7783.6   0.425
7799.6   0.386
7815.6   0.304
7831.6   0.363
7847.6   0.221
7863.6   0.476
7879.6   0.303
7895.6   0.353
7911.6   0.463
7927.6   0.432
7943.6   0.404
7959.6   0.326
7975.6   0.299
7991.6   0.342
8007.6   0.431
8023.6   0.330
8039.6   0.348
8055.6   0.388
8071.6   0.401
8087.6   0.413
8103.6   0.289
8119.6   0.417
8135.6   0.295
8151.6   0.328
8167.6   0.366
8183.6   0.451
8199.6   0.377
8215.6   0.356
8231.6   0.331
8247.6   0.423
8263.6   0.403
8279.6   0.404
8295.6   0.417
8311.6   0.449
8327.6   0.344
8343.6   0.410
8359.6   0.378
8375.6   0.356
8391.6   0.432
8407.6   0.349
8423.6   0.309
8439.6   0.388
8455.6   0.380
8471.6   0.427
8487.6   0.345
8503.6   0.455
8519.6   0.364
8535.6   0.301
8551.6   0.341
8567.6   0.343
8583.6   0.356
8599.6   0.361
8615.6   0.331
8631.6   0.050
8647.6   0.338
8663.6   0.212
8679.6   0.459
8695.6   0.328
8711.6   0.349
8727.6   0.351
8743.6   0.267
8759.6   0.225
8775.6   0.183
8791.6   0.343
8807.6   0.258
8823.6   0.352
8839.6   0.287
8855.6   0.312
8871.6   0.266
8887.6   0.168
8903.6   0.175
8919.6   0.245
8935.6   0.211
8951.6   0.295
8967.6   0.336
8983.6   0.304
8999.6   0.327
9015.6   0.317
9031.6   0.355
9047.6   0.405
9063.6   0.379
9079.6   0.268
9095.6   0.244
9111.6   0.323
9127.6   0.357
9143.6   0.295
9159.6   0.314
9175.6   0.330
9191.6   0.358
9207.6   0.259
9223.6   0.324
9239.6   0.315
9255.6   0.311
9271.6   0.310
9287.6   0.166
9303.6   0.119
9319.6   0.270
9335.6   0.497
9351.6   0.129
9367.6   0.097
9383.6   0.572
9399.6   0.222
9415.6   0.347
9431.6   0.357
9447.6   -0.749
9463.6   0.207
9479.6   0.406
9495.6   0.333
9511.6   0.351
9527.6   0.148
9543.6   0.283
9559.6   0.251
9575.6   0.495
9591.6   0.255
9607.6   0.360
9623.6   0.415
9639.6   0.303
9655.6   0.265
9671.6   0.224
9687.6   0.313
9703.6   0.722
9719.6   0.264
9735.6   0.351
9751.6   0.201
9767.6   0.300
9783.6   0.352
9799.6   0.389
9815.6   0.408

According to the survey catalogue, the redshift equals 0.122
